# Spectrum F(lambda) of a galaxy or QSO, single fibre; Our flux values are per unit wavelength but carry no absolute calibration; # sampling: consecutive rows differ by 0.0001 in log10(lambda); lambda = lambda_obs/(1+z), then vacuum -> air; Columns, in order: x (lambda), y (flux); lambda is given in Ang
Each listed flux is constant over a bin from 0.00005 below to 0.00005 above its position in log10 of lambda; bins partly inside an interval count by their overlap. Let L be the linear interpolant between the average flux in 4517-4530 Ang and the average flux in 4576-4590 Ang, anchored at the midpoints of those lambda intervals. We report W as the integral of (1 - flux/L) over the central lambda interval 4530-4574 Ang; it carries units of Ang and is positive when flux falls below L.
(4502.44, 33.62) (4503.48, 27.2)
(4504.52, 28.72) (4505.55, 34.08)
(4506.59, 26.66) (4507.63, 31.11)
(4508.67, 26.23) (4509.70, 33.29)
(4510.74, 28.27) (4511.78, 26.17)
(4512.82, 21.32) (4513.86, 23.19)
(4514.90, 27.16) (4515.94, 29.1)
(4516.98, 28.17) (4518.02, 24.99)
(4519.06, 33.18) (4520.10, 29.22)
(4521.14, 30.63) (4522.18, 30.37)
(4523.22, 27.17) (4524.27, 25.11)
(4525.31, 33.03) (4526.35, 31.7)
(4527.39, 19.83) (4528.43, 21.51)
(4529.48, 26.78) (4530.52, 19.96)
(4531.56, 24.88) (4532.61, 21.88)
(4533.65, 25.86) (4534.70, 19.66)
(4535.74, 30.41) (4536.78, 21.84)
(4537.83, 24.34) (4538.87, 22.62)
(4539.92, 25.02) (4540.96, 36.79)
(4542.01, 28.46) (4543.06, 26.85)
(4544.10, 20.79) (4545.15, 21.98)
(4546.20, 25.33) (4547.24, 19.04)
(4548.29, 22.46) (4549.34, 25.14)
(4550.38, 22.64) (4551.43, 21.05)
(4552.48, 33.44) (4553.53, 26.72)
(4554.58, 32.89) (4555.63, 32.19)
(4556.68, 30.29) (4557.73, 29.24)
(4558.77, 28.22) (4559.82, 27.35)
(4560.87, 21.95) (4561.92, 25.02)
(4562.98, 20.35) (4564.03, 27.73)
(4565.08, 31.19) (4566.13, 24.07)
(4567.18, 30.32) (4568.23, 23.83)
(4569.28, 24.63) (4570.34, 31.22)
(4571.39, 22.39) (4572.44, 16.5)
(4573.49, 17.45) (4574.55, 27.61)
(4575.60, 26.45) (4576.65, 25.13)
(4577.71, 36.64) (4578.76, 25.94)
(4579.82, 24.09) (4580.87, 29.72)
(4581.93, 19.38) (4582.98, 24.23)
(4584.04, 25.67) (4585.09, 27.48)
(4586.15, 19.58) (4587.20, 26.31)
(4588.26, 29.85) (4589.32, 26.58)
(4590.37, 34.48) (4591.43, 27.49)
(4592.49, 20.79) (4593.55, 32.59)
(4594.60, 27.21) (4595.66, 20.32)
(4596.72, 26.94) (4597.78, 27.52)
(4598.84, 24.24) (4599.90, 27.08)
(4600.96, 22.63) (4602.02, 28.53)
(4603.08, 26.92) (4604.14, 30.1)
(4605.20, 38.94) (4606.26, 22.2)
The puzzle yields 2.8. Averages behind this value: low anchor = 27.8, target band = 25.3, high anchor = 26.3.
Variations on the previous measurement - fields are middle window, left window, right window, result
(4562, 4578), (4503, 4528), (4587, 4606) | 1.31 Ang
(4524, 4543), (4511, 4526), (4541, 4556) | 0.91 Ang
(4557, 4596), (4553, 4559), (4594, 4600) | 2.46 Ang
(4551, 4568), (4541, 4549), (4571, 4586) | -2.11 Ang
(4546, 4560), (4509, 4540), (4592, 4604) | -0.39 Ang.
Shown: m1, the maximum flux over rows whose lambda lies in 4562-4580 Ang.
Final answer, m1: 36.64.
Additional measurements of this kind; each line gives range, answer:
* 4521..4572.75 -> 36.79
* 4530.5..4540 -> 30.41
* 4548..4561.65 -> 33.44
